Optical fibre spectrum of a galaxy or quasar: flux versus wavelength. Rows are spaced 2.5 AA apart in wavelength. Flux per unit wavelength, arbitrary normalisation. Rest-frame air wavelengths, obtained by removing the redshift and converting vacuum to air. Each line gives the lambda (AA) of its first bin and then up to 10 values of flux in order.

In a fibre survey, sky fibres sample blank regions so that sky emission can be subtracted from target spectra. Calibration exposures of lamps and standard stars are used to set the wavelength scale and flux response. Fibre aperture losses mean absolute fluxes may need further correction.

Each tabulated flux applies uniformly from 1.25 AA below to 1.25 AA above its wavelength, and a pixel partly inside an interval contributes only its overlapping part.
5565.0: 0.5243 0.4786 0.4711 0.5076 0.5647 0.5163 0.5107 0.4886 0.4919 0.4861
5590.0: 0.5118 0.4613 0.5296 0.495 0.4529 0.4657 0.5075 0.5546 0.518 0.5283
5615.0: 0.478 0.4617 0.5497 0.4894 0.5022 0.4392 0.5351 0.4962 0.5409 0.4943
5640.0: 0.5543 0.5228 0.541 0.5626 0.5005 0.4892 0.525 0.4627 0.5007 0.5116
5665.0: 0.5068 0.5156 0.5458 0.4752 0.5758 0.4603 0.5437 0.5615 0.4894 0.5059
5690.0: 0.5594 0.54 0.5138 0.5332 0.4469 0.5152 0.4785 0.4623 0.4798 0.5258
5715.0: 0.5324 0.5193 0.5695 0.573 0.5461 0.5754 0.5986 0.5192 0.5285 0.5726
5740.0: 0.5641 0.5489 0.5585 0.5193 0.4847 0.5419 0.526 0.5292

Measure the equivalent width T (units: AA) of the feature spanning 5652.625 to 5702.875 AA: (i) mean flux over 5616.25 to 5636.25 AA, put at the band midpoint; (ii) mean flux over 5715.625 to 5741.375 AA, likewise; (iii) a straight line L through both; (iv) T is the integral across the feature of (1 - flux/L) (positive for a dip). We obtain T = 1.4 AA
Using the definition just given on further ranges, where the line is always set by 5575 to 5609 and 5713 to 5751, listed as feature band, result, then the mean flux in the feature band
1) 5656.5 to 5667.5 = 0.5 AA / 0.498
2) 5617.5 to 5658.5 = 0.3 AA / 0.512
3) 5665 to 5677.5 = 0.2 AA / 0.519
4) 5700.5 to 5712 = 1.2 AA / 0.484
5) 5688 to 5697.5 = 0.0 AA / 0.535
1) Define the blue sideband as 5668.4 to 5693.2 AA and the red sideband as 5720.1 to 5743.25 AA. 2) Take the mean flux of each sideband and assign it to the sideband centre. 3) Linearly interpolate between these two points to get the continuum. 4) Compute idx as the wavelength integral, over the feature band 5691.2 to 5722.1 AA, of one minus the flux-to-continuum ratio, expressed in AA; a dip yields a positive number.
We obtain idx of 1.8 AA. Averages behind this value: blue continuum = 0.525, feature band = 0.512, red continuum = 0.559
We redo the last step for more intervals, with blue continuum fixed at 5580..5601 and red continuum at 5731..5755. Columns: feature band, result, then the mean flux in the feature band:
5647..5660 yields 0.2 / 0.504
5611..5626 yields -0.1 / 0.502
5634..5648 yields -0.8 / 0.534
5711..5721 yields -0.1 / 0.535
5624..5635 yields 0.1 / 0.498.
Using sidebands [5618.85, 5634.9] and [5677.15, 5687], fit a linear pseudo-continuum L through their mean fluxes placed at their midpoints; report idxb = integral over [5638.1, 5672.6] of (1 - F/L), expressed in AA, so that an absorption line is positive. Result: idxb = -0.33 AA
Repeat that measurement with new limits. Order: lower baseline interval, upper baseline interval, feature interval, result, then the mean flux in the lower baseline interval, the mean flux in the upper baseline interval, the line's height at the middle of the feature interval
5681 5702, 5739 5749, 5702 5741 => -0.1 AA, 0.519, 0.546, 0.534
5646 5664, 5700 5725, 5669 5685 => -0.4 AA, 0.508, 0.515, 0.511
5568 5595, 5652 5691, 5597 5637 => 0.5 AA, 0.502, 0.514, 0.507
